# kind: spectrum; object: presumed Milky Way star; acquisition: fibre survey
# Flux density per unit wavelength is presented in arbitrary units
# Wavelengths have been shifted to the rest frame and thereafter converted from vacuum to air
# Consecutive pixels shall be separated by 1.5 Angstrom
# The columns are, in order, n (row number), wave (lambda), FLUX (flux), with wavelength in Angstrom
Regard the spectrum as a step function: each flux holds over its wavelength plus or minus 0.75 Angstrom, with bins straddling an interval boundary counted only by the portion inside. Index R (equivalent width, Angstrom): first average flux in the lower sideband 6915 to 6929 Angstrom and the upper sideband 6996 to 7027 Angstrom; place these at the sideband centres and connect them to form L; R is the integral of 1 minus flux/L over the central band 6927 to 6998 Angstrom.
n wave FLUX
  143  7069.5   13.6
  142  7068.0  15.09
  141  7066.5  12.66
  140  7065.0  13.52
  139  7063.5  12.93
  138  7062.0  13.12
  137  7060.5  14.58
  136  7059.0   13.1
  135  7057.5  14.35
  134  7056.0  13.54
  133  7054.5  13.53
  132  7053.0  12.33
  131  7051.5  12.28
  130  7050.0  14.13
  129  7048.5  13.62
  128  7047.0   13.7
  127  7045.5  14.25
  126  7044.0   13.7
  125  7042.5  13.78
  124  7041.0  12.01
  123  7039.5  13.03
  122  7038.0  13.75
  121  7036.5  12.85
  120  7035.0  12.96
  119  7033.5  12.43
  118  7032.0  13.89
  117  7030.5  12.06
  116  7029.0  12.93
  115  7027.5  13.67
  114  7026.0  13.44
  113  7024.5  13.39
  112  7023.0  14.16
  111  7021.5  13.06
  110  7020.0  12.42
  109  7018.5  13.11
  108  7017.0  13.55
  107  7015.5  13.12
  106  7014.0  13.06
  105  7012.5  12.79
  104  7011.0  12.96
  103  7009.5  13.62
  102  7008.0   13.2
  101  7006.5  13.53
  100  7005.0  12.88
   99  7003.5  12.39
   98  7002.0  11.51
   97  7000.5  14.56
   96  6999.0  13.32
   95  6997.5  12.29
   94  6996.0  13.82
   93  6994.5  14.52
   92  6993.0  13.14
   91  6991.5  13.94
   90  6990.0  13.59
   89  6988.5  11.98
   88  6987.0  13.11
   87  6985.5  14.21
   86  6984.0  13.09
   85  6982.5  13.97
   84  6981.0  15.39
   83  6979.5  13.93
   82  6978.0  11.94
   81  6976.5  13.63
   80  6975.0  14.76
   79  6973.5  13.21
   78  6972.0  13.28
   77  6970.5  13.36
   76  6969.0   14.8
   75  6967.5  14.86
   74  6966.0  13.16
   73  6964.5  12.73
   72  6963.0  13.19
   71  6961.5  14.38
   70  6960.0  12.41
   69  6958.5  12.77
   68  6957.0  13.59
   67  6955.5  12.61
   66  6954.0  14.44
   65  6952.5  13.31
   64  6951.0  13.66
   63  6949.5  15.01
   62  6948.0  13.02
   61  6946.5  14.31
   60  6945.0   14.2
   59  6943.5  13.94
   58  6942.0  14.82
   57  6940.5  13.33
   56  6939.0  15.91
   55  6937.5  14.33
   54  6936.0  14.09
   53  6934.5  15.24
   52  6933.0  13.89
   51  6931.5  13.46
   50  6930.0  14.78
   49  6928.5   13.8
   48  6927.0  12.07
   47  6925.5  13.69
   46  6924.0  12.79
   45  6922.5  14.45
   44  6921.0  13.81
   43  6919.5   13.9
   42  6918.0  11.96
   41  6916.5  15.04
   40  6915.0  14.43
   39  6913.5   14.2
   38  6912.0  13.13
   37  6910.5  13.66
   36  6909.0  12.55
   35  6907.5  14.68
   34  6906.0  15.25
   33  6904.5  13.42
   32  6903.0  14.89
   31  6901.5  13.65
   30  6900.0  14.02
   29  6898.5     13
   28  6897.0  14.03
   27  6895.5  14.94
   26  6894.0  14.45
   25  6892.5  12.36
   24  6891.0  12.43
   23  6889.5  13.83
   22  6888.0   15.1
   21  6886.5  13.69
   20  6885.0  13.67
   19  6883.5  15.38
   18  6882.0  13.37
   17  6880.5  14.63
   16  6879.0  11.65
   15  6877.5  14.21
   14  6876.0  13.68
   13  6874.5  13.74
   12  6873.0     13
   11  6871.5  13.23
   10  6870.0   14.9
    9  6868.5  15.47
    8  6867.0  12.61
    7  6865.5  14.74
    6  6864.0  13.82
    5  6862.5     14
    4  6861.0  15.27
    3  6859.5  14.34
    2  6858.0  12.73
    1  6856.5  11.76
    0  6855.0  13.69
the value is -2.1 Angstrom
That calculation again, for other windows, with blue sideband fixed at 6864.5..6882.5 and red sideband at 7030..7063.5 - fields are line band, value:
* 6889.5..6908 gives -0.3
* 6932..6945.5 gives -0.8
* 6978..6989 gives -0.1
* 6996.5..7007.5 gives 0.4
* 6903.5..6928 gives -0.1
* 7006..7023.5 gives 0.3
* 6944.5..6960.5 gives 0.0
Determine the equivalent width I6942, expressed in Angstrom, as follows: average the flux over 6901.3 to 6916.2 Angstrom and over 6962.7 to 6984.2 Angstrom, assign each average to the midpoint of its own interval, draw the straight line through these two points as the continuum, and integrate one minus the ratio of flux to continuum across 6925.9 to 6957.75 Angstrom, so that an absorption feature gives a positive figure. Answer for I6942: -0.3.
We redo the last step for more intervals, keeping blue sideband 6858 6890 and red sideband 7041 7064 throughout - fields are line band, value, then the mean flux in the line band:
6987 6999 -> 0.3 Angstrom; 13.3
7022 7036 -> 0.4 Angstrom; 13.2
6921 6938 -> 0.0 Angstrom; 13.9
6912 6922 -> 0.0 Angstrom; 13.8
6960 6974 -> 0.1 Angstrom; 13.6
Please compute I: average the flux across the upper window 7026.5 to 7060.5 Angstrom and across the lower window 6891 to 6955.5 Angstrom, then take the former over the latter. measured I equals 1.0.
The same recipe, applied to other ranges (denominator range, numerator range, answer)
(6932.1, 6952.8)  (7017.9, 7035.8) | 0.92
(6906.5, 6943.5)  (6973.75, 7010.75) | 0.96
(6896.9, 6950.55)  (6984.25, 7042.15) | 0.94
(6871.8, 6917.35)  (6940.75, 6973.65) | 0.99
